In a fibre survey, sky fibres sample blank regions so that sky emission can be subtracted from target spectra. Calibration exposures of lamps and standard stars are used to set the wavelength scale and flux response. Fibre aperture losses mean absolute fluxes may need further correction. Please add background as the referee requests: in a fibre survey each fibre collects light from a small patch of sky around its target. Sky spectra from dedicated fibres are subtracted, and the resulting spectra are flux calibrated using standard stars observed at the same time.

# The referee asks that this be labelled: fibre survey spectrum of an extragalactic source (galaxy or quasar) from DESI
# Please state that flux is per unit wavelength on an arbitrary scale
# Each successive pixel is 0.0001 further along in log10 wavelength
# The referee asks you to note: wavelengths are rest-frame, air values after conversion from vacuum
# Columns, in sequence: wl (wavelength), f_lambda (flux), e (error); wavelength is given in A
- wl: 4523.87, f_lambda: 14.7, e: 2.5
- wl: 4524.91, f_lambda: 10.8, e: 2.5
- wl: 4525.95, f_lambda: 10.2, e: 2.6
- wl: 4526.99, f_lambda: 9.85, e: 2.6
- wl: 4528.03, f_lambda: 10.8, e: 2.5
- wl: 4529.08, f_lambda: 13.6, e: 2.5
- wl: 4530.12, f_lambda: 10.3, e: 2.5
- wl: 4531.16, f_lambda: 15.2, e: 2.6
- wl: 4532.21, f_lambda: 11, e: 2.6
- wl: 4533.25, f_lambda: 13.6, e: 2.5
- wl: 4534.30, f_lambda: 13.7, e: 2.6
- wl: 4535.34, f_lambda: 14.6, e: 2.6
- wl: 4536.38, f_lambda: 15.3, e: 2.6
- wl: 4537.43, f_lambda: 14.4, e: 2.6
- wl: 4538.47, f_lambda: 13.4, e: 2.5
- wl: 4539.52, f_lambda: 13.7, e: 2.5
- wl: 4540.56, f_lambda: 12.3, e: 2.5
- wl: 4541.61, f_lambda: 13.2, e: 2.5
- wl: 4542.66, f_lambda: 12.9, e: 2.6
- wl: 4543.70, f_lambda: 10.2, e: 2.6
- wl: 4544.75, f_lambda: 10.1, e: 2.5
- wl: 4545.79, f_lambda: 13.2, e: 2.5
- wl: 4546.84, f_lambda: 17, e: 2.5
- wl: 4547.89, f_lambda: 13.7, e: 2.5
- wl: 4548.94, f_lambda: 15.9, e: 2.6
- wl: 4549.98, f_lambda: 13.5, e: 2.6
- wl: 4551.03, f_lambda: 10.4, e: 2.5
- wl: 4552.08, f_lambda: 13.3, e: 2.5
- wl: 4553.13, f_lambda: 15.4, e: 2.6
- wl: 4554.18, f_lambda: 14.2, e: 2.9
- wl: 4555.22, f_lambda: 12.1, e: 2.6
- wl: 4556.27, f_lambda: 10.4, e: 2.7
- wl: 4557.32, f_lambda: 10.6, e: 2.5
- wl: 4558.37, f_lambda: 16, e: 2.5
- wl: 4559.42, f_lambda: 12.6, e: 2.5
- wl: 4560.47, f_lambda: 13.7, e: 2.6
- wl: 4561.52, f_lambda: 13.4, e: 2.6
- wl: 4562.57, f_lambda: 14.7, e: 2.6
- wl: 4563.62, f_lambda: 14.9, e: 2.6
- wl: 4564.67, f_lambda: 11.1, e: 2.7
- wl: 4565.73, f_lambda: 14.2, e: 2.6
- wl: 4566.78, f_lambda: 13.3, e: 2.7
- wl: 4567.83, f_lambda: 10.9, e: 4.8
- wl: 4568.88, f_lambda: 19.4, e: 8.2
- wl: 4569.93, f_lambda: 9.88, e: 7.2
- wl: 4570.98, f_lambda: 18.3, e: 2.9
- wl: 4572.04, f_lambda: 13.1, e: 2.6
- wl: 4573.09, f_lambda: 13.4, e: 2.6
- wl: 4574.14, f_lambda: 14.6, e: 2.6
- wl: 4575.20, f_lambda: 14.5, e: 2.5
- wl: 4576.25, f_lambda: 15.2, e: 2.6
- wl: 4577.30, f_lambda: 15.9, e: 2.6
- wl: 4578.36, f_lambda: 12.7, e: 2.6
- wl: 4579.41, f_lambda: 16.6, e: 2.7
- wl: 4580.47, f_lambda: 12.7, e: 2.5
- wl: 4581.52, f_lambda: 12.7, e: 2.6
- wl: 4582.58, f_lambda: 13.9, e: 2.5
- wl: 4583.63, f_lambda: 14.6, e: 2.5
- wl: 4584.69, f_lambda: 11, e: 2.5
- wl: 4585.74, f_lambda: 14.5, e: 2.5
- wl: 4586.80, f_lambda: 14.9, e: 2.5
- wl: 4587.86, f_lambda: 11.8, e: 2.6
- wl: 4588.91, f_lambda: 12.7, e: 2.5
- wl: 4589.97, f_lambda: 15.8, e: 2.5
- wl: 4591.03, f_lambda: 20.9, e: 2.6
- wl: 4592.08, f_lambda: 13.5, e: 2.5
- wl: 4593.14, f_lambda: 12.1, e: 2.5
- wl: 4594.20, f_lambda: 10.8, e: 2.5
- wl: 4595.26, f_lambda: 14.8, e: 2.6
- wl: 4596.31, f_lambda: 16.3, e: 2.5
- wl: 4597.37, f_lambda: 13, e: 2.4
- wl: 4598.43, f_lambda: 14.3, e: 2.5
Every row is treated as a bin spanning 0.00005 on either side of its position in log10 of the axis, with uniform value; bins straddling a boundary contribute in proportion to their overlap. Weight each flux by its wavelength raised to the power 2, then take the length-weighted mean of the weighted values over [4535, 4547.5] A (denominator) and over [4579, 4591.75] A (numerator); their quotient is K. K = 1.1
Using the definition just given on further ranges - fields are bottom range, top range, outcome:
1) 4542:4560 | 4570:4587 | 1.10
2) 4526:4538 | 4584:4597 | 1.13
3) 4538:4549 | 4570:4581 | 1.12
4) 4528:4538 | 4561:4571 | 1.05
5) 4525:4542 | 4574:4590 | 1.11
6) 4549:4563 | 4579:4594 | 1.08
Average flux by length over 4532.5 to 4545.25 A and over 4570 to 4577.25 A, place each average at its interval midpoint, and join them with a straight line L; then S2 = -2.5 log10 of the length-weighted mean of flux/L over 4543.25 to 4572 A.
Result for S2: 0.04 mag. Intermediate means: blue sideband 13.1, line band 13.4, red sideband 14.6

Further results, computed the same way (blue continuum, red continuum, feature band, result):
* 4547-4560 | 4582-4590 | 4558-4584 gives -0.05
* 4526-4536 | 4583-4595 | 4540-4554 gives -0.03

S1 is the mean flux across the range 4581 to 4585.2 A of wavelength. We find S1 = 13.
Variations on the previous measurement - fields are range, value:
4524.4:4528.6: 10.4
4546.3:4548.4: 15.3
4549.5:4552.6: 12.4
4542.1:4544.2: 11.6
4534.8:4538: 14.8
